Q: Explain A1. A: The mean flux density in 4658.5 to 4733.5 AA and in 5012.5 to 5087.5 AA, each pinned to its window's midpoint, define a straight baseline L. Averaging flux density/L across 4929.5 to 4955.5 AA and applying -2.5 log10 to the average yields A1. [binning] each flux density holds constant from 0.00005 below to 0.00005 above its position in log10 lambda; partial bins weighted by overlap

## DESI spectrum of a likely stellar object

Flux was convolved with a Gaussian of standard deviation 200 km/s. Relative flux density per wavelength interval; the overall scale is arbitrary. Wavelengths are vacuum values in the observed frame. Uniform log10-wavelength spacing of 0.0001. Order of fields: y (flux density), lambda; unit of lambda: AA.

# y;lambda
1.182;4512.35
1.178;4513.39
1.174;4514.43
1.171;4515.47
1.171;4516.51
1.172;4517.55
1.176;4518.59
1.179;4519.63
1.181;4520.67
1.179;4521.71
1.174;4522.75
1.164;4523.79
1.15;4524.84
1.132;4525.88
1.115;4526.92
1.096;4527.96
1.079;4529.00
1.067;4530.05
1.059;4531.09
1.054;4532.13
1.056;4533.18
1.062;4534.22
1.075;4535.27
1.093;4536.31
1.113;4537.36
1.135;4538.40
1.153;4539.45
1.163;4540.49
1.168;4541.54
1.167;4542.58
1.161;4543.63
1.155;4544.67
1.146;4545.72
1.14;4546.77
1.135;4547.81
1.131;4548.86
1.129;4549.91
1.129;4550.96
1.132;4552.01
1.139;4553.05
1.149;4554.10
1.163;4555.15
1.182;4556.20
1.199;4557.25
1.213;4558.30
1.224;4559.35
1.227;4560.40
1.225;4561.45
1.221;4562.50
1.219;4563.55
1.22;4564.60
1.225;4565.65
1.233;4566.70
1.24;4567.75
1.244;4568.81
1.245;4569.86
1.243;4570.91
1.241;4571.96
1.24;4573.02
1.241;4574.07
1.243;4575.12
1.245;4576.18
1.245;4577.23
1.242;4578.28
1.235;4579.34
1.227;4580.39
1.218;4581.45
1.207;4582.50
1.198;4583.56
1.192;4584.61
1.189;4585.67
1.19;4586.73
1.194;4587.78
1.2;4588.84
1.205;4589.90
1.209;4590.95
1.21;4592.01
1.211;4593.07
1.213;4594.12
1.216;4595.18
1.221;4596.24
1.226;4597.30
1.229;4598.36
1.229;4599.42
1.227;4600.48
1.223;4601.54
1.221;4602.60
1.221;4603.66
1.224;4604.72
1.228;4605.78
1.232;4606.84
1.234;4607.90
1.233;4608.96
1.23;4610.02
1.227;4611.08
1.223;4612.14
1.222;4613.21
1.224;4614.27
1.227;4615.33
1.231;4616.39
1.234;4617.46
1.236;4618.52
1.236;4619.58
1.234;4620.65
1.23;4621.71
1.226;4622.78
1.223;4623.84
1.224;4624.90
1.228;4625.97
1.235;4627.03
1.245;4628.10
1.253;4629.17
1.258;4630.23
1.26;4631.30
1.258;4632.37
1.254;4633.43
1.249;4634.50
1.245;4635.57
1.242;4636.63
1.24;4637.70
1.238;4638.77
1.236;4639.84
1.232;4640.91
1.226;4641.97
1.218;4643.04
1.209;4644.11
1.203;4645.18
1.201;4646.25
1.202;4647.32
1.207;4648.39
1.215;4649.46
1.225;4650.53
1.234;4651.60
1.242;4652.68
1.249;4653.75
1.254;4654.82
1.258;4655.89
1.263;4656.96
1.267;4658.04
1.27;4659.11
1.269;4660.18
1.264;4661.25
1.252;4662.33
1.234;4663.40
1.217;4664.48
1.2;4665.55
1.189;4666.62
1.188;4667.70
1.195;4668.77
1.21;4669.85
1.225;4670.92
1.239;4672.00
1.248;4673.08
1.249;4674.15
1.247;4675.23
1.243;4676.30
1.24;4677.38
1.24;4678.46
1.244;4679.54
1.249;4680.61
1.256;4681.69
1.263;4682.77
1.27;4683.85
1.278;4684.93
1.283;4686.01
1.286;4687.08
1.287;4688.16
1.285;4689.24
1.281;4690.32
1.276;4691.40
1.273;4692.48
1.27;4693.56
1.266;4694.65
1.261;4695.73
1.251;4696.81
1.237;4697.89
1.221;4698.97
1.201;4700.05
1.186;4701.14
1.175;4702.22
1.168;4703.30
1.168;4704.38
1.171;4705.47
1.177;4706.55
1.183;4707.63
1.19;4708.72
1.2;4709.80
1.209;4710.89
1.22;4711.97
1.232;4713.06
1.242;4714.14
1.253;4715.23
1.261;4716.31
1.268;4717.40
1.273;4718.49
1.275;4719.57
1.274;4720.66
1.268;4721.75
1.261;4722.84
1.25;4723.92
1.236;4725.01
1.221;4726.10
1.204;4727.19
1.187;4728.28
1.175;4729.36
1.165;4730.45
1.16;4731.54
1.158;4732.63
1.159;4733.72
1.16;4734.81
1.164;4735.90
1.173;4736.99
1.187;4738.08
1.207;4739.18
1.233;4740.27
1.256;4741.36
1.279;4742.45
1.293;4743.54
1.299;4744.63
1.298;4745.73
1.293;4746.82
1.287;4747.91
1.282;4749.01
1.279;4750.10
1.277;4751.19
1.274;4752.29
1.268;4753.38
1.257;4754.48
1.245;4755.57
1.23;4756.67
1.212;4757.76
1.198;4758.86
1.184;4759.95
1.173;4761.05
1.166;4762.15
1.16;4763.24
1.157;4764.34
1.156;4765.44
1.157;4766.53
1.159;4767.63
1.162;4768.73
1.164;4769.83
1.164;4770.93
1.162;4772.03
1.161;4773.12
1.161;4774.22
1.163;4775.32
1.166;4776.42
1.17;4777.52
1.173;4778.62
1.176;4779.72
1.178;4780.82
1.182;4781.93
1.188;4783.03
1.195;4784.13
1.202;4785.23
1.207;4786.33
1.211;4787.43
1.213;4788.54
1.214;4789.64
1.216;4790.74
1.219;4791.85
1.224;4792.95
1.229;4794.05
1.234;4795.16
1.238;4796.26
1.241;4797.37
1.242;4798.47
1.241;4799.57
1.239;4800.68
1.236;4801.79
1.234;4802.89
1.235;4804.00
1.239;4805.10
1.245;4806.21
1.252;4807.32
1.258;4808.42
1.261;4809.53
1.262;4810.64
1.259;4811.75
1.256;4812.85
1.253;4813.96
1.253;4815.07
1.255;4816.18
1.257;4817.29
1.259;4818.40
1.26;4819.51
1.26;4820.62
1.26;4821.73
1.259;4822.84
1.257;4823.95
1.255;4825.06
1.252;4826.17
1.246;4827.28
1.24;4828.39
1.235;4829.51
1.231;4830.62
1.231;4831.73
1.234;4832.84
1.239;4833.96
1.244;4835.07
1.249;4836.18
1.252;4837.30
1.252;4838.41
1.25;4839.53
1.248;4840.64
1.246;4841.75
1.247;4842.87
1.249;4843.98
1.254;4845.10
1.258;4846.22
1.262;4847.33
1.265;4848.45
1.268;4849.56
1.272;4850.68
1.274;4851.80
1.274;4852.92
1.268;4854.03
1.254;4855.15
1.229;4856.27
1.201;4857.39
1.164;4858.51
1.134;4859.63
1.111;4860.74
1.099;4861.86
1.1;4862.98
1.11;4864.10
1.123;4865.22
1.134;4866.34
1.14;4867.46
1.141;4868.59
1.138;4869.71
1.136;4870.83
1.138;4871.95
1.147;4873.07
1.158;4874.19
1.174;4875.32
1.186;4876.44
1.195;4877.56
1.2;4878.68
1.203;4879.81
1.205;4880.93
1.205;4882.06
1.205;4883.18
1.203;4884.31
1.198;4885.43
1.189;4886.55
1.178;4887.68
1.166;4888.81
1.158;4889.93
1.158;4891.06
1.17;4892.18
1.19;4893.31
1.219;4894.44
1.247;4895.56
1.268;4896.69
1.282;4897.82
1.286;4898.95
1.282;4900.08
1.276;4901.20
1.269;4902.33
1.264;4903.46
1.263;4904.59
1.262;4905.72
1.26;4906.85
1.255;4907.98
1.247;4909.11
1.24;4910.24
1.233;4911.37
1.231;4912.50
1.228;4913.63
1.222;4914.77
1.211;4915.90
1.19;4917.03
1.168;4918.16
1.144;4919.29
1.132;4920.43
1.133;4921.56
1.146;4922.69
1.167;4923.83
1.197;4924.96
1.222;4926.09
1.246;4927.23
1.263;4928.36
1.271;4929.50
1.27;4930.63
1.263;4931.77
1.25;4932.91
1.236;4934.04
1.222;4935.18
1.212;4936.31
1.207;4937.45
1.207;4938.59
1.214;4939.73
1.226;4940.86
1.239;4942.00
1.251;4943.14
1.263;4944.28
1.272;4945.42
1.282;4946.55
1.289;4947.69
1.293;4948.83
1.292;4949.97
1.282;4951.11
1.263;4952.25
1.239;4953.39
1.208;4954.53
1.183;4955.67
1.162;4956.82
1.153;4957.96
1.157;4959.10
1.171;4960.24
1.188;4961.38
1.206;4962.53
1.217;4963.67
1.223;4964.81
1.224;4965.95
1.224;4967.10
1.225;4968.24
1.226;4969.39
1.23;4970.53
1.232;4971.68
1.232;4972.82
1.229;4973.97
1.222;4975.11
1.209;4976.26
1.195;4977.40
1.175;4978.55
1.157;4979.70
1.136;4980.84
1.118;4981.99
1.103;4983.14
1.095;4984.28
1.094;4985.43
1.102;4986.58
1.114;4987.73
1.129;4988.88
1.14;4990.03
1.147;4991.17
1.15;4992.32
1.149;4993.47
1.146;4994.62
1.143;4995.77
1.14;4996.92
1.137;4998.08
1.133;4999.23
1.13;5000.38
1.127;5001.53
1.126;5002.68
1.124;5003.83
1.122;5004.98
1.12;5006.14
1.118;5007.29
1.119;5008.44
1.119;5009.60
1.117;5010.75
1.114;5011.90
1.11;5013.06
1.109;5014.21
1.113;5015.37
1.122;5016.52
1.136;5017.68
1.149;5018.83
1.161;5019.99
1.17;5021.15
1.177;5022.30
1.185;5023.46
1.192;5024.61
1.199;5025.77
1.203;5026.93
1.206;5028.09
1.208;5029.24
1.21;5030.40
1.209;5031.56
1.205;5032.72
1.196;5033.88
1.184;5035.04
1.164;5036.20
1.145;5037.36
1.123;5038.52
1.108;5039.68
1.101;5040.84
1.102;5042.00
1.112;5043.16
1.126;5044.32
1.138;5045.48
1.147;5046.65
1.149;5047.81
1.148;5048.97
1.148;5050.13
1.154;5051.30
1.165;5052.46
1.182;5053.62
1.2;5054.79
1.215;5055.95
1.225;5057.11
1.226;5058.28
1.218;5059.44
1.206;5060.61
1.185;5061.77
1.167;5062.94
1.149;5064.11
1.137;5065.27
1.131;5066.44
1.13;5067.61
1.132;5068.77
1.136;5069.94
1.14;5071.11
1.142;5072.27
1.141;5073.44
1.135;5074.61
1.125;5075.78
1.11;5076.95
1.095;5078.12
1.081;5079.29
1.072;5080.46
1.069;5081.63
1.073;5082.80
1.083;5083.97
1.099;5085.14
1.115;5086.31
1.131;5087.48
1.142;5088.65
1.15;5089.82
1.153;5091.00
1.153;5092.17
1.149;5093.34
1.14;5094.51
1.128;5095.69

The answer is -0.066 mag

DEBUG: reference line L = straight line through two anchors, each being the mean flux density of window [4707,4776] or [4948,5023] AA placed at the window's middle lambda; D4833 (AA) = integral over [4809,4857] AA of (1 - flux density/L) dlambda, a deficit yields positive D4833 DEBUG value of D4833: -2.2 AA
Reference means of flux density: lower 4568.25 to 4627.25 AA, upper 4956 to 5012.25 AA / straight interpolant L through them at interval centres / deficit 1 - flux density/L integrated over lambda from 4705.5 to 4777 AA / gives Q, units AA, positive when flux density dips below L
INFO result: -0.9 AA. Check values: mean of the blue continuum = 1.22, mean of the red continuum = 1.16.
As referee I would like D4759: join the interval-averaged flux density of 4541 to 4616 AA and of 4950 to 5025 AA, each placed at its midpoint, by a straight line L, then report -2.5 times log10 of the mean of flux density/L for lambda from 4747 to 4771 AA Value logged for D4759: -0.02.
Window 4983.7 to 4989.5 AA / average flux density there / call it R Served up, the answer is 1.11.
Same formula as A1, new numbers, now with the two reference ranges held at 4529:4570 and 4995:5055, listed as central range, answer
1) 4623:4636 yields -0.080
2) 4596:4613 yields -0.064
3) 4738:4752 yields -0.104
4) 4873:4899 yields -0.044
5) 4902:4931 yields -0.064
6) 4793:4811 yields -0.081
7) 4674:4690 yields -0.097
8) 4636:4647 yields -0.064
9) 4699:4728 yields -0.062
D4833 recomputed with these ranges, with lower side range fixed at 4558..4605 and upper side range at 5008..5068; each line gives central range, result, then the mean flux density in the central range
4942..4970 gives -1.4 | 1.23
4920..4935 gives -0.5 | 1.22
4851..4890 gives 0.2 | 1.18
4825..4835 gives -0.4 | 1.24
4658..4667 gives -0.2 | 1.24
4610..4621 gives -0.1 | 1.23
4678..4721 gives -1.2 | 1.24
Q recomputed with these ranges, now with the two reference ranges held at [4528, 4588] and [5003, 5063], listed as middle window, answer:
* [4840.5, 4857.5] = -1.3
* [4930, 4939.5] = -0.6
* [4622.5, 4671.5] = -2.5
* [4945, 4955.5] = -0.9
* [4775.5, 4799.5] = -0.8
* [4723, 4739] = -0.3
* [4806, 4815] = -0.7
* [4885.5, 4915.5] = -1.8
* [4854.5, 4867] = 0.1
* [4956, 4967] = -0.3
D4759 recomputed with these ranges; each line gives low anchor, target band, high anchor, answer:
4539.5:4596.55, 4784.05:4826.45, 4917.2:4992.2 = -0.035 mag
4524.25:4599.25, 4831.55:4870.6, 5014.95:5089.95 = -0.044 mag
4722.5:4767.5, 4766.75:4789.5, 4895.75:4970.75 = 0.038 mag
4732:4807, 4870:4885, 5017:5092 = 0.007 mag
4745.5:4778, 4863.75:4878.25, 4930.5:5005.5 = 0.046 mag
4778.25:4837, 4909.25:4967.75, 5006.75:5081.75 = -0.029 mag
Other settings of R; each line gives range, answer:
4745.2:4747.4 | 1.3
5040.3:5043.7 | 1.11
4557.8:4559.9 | 1.22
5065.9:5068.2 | 1.13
